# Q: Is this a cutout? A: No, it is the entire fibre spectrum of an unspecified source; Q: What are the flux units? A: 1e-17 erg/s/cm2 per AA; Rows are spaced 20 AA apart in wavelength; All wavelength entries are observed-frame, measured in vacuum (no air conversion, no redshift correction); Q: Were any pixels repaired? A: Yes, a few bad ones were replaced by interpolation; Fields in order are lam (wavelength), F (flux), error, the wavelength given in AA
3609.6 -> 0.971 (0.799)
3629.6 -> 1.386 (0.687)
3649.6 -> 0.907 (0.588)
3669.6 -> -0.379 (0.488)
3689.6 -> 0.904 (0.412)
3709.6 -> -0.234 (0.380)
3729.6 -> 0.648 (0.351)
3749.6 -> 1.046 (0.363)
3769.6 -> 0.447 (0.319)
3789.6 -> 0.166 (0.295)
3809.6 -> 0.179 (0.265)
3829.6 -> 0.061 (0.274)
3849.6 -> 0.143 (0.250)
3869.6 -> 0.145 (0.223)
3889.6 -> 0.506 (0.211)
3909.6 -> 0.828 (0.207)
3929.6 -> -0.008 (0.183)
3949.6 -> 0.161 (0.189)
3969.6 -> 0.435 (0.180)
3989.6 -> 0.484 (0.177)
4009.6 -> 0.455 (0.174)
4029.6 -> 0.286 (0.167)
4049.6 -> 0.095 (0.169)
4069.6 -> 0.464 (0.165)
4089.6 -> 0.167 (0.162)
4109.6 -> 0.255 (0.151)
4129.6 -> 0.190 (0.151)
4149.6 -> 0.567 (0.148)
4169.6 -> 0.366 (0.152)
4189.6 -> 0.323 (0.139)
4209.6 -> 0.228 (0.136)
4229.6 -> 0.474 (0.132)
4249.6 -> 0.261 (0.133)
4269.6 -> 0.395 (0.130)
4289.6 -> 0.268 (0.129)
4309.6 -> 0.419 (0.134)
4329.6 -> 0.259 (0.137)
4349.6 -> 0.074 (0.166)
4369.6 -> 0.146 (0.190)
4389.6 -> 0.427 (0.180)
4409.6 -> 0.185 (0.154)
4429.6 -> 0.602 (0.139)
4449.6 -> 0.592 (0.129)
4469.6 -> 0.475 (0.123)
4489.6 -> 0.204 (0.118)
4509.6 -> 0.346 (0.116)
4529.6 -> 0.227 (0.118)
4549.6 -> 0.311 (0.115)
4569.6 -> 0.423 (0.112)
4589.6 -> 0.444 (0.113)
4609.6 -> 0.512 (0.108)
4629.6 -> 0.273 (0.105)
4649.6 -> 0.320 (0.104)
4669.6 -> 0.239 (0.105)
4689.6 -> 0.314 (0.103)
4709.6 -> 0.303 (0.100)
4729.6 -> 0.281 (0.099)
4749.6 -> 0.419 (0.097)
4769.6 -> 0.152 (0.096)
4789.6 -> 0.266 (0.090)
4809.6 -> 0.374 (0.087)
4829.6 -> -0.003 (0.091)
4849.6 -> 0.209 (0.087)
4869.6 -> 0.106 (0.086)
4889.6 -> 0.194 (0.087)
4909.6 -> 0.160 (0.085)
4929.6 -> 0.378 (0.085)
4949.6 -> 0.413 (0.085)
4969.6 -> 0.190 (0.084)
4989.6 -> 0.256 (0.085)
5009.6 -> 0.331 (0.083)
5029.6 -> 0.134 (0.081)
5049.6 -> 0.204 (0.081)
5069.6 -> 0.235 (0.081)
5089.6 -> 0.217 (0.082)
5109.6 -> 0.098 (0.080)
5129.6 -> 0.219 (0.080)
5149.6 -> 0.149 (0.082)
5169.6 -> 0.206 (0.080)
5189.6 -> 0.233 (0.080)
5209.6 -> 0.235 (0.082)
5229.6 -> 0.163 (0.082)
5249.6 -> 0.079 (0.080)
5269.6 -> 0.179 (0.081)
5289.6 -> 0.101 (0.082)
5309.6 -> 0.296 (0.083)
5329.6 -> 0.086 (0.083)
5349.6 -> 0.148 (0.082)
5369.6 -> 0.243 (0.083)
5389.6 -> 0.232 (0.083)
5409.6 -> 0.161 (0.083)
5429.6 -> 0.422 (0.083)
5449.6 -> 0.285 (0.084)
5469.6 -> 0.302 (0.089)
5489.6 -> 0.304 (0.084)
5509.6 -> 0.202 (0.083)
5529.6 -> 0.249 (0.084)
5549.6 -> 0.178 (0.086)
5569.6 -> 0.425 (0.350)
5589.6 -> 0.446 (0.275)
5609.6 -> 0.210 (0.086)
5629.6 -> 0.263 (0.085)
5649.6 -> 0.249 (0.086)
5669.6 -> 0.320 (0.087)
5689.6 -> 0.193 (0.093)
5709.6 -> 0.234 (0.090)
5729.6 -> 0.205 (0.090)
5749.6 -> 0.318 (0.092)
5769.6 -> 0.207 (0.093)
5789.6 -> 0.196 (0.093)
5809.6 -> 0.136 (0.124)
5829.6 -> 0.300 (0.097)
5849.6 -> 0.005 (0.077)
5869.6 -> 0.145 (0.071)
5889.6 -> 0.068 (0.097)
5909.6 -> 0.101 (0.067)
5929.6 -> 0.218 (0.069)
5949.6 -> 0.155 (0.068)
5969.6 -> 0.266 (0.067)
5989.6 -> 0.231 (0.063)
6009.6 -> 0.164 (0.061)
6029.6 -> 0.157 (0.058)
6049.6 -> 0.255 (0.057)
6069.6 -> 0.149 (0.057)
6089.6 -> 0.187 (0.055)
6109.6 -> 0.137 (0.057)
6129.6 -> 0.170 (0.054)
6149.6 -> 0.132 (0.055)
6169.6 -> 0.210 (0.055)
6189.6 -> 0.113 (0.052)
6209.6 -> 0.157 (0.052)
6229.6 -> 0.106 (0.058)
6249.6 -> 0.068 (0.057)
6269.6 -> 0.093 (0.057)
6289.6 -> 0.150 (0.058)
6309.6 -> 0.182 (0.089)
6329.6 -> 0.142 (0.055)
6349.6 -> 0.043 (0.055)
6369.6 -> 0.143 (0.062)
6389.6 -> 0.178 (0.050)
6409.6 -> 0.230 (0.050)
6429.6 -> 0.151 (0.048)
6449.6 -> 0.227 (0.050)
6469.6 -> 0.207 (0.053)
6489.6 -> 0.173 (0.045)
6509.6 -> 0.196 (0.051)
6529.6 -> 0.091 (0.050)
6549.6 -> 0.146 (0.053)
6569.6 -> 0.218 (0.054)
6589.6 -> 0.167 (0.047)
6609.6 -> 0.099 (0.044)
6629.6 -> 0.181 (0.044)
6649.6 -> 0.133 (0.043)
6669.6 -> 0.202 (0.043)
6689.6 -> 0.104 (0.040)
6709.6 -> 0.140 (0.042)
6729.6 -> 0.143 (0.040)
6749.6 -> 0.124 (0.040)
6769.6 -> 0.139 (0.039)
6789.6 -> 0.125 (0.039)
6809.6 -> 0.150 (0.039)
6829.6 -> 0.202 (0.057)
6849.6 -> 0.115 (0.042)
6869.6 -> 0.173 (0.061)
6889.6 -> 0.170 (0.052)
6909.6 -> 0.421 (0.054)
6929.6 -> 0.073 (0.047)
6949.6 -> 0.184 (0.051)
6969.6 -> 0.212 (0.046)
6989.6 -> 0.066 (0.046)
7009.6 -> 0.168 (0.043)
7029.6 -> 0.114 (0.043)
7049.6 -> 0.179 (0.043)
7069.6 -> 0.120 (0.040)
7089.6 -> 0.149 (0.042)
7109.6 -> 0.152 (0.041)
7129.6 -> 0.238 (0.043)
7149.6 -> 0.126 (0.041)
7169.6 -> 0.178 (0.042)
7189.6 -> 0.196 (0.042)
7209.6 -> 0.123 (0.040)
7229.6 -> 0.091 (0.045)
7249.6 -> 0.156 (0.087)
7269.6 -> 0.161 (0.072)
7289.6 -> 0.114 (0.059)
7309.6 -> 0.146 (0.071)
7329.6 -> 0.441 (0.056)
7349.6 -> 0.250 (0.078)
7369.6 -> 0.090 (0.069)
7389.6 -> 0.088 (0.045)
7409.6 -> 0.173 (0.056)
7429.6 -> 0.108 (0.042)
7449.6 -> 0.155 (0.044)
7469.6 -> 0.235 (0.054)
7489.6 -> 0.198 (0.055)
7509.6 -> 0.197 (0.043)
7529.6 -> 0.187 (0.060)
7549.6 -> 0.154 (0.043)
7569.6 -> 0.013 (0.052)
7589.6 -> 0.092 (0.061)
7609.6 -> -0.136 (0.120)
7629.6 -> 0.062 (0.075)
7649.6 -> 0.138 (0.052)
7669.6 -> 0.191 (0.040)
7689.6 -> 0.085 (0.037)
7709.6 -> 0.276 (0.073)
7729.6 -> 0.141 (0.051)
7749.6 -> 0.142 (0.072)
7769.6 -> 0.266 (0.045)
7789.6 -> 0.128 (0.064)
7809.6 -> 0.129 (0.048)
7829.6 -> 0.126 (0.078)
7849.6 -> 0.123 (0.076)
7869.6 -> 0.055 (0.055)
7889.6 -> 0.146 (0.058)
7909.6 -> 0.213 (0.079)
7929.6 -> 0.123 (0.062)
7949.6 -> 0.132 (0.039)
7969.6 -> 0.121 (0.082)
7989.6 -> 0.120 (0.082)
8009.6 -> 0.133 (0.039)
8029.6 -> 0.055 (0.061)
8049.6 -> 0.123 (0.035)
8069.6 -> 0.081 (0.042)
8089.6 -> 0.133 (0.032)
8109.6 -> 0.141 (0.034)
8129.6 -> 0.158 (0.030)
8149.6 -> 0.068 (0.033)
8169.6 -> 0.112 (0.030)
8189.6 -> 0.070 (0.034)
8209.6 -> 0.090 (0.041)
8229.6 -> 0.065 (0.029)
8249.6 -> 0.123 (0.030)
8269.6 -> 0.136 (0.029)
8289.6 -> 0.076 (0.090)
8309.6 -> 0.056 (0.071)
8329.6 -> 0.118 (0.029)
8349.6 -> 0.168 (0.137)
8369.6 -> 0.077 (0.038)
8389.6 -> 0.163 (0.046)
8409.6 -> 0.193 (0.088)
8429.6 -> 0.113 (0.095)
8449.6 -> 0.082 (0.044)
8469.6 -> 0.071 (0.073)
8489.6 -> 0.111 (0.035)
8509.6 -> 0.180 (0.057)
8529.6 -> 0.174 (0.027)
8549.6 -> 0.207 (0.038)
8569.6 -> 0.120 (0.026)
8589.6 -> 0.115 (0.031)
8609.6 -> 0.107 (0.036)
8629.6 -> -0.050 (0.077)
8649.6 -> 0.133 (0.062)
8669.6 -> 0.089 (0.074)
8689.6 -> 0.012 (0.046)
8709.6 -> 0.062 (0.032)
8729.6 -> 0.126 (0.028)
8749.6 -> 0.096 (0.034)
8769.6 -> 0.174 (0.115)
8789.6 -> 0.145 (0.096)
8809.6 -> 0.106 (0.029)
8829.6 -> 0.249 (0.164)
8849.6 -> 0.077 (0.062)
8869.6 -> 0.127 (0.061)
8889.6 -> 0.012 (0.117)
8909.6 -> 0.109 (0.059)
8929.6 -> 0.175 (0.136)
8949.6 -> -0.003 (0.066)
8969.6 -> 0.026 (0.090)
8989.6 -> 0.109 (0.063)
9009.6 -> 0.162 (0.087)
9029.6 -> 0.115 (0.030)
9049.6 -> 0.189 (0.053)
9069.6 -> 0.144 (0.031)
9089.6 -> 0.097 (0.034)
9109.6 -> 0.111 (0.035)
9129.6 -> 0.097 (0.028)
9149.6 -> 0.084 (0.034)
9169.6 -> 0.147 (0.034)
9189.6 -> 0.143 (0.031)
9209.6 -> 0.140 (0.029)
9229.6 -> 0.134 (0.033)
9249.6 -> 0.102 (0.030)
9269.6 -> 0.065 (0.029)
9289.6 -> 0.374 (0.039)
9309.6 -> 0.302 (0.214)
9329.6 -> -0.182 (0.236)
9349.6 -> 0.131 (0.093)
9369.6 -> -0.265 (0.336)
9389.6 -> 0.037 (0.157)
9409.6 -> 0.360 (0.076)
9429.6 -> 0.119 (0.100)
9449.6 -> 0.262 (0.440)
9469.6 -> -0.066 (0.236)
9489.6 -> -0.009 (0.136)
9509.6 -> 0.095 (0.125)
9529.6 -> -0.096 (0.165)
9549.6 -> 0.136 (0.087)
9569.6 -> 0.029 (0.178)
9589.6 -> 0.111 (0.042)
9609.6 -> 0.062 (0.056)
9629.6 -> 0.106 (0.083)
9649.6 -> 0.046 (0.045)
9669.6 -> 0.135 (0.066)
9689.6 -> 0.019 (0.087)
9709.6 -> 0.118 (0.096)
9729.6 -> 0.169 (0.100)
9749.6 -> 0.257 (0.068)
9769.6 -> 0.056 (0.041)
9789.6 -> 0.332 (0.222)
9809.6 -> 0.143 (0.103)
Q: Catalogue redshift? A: 0.116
